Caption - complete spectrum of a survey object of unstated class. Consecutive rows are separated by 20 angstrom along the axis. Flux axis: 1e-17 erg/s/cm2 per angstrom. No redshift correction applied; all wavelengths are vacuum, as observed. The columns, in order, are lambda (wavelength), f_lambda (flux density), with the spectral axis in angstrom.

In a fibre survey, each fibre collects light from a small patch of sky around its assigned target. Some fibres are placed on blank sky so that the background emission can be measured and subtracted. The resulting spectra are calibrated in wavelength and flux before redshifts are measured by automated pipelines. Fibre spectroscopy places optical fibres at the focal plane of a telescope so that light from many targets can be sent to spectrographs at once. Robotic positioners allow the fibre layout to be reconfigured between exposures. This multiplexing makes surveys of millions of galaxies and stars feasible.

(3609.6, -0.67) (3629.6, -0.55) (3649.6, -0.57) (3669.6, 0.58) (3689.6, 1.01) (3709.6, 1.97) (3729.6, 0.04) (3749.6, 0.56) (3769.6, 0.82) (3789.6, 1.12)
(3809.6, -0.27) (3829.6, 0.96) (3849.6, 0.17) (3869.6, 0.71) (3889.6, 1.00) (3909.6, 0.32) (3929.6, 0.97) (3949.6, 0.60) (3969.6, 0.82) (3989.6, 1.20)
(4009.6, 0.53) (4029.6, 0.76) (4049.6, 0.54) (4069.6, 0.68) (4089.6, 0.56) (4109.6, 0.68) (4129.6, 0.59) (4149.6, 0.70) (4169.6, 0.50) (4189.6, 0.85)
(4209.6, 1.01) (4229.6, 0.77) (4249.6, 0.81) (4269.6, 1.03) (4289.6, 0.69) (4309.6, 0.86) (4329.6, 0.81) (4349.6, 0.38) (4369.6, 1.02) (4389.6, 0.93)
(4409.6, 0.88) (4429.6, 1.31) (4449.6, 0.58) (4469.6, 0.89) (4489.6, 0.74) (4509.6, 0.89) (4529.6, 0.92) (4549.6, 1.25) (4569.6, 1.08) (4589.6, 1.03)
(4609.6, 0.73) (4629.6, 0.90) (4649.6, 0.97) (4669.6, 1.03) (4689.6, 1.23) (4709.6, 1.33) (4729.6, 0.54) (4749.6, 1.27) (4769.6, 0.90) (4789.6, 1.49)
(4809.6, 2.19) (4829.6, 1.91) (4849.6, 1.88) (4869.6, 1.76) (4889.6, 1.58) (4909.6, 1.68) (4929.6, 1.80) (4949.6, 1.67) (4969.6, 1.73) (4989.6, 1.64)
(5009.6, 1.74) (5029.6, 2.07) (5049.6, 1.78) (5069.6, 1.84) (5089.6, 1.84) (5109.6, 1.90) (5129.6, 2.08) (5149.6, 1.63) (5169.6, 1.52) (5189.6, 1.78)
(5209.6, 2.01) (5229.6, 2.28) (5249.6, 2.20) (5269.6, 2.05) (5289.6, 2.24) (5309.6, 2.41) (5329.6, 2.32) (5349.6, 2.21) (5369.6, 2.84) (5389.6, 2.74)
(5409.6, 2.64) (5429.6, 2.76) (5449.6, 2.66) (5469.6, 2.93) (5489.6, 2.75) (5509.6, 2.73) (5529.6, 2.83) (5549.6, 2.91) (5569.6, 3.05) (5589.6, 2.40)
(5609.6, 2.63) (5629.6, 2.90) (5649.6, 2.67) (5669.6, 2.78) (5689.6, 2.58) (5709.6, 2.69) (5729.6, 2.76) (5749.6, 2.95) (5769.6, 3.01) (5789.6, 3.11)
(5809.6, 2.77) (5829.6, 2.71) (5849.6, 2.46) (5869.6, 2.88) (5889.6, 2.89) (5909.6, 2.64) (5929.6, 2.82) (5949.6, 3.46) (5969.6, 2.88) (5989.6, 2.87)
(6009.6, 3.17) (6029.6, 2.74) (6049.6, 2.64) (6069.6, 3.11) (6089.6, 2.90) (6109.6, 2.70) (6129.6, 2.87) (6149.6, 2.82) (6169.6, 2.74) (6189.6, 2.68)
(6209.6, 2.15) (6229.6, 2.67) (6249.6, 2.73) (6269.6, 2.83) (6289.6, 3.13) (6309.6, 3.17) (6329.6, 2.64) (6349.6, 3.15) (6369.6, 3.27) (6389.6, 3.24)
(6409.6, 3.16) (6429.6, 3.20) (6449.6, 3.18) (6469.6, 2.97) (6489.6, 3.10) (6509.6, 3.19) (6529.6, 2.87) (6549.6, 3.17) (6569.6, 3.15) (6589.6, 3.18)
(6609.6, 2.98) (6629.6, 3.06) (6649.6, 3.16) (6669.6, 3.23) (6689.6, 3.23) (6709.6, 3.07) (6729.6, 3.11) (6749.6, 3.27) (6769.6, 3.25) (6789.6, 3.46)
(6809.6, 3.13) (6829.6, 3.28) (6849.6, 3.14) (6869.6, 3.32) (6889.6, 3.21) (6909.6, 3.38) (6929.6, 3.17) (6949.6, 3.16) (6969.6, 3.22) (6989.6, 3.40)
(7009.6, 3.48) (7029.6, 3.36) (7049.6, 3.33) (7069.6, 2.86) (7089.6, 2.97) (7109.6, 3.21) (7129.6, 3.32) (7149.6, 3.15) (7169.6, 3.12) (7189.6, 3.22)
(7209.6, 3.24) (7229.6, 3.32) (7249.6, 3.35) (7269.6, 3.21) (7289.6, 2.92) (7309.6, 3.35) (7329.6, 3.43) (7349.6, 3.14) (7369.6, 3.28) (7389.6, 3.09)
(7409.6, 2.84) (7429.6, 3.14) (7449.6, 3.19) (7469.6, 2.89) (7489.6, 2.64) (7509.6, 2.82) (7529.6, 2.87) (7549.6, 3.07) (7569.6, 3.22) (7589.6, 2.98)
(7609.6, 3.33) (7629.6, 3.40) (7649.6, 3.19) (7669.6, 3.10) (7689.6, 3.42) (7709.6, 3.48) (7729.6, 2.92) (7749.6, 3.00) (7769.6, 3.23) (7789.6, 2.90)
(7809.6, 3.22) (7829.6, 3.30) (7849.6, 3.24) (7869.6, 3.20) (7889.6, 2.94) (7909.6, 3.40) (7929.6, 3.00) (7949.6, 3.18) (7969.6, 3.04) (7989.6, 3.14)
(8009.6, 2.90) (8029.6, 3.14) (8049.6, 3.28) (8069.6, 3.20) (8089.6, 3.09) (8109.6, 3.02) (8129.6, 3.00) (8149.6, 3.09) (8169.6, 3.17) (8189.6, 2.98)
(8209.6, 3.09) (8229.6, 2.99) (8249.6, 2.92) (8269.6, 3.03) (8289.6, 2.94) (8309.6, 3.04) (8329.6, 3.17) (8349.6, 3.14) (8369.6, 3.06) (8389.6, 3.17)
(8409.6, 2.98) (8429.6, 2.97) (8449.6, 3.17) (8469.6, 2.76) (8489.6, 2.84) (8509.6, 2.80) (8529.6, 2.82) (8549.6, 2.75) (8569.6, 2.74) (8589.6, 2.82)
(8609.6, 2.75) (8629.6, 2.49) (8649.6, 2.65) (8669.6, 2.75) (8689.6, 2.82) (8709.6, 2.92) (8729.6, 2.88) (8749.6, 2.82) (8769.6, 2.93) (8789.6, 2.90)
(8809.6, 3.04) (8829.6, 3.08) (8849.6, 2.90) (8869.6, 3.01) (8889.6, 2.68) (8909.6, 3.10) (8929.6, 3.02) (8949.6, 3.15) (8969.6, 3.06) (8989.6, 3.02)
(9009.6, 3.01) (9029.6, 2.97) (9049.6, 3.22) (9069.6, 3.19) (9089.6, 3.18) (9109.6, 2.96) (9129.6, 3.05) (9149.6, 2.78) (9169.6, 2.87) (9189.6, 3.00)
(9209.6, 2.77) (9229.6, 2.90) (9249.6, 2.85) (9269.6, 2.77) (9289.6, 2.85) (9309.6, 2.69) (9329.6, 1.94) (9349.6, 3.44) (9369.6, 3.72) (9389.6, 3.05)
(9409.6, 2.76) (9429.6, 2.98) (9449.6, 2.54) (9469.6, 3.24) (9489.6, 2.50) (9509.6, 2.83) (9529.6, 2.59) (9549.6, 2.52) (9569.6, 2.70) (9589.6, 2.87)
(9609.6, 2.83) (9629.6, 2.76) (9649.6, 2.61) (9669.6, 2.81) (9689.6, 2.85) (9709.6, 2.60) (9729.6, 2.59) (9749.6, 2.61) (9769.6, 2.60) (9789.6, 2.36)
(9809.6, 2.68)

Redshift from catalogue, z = 0.201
